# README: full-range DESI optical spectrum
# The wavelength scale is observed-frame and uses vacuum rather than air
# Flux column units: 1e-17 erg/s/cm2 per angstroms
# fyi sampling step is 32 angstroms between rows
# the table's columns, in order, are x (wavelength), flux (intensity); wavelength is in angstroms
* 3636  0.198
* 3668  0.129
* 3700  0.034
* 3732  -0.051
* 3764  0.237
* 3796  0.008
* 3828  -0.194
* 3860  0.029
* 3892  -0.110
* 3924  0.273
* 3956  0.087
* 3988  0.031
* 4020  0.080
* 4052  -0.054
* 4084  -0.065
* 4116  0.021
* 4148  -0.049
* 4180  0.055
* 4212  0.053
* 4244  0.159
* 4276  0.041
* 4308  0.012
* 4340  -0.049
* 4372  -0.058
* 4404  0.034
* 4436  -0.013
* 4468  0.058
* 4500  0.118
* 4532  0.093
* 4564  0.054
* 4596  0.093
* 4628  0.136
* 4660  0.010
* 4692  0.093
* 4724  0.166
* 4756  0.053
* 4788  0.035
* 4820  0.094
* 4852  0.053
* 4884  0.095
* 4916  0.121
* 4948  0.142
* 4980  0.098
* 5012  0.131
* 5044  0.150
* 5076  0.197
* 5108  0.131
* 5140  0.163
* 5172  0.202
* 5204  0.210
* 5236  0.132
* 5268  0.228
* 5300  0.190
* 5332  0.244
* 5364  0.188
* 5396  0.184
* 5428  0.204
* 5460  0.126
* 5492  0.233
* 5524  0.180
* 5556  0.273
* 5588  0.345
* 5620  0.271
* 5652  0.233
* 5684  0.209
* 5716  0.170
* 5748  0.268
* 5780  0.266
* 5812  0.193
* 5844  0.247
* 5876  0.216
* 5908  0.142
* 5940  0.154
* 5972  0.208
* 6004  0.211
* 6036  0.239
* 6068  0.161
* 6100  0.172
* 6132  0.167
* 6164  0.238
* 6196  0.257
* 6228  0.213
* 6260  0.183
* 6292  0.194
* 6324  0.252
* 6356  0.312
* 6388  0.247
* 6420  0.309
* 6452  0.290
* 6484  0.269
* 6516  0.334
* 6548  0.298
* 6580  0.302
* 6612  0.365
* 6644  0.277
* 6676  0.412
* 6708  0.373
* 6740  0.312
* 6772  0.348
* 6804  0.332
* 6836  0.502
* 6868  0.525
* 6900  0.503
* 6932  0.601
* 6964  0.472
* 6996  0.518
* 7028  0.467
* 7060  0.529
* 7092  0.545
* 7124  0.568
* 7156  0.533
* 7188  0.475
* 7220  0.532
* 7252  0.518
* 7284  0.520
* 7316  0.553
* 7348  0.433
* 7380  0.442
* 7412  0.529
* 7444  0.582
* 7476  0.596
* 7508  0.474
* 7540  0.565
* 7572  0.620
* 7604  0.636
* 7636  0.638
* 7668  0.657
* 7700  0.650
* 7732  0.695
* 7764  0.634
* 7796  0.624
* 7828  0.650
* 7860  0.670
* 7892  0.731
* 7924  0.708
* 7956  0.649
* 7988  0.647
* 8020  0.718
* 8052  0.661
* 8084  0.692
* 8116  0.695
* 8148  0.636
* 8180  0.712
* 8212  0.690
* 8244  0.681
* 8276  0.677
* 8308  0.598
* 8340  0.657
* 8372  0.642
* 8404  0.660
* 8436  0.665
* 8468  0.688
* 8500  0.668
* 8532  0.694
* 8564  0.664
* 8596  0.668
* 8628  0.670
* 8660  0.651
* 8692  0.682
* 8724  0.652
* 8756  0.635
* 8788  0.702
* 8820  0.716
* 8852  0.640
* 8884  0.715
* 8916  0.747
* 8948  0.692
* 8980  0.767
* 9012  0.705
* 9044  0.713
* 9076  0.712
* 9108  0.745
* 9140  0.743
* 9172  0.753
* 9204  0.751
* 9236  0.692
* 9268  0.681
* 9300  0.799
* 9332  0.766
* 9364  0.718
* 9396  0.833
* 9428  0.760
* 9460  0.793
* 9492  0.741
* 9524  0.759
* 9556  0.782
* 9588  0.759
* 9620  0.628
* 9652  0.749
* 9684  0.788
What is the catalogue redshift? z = 0.710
